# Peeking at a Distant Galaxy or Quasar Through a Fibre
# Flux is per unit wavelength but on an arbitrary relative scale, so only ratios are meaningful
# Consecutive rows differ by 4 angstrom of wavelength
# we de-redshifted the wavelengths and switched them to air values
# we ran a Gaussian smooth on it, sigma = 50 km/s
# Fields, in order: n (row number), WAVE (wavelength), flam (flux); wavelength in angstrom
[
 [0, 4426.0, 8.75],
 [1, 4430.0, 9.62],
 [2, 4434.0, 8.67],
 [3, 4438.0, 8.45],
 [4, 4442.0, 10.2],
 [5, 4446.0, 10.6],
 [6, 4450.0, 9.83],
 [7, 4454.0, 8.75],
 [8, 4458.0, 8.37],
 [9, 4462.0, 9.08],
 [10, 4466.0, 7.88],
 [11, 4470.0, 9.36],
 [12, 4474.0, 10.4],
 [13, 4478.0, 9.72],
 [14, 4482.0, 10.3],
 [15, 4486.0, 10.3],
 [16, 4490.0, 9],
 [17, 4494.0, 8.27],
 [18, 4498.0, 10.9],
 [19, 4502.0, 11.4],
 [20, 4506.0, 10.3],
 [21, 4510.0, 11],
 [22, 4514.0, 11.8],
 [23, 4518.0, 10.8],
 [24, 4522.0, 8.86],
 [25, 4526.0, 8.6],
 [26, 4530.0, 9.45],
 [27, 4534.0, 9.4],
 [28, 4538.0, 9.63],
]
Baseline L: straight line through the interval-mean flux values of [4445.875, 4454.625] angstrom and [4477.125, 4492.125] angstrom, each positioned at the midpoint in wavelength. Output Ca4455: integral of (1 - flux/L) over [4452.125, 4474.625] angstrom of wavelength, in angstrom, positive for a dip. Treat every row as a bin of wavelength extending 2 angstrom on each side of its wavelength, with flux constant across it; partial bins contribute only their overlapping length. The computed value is 2.0 angstrom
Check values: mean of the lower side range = 9.69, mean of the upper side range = 9.83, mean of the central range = 8.89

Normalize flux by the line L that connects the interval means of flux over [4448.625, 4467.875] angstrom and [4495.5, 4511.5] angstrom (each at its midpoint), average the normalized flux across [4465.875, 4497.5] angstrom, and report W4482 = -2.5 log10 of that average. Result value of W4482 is 0.03 mag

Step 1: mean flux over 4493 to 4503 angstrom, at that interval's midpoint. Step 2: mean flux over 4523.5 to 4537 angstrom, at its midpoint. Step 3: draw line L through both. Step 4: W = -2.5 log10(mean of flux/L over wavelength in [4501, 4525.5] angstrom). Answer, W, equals -0.08 mag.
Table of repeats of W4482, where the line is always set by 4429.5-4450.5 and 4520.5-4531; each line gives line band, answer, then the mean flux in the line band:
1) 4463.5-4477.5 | 0.01 mag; 9.26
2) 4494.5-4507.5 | -0.16 mag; 10.6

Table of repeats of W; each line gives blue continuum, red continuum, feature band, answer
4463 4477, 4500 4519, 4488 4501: 0.093 mag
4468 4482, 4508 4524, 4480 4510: 0.013 mag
